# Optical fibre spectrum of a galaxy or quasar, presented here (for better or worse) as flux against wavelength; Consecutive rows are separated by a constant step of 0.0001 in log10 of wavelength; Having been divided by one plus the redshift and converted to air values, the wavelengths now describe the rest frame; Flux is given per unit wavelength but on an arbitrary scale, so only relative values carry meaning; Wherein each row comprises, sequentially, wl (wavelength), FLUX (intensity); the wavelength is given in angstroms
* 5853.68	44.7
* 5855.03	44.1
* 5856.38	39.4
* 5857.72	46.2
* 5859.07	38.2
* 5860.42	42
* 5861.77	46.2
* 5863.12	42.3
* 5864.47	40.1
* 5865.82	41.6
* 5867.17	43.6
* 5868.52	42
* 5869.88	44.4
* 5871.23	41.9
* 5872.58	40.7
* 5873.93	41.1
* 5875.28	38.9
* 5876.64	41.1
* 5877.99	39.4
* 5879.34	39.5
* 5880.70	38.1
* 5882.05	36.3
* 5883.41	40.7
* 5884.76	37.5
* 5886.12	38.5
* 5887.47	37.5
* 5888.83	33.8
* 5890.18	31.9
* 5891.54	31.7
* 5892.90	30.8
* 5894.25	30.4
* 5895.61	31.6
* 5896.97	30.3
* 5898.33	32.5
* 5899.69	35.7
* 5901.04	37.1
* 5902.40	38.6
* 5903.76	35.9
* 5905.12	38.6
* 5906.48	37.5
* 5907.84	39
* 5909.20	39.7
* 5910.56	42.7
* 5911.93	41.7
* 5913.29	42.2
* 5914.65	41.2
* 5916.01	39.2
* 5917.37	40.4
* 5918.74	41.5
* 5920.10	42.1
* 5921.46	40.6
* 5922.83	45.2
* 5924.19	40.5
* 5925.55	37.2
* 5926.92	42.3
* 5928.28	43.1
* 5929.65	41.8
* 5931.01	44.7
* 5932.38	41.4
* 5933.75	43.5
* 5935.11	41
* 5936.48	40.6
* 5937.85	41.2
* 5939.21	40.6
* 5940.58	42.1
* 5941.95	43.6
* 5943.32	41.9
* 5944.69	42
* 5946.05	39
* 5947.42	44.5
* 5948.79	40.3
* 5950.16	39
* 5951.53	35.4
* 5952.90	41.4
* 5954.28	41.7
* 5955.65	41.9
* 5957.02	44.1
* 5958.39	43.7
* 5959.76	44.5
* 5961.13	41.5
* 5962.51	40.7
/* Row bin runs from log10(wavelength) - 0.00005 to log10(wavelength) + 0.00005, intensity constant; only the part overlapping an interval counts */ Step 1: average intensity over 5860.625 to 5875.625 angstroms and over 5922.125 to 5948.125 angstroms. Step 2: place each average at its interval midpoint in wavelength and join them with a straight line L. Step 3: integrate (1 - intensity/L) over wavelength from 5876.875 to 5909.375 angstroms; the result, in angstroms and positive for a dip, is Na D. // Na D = 4.7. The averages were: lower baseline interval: 42.1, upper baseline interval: 41.9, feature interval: 36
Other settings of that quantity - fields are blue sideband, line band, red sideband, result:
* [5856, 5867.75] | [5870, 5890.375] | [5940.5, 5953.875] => 1.6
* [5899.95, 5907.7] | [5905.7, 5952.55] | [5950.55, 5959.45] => -2.0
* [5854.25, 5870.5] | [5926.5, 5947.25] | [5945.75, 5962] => -0.2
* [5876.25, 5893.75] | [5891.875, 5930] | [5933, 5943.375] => 0.7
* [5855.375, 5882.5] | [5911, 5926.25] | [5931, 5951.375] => 0.1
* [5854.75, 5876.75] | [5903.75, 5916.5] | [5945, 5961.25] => 0.5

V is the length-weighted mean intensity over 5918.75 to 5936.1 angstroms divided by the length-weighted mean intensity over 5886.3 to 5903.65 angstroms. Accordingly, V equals 1.24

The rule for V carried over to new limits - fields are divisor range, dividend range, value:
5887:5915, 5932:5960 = 1.15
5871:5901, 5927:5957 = 1.14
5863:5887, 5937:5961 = 1.03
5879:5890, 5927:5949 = 1.12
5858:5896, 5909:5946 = 1.07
